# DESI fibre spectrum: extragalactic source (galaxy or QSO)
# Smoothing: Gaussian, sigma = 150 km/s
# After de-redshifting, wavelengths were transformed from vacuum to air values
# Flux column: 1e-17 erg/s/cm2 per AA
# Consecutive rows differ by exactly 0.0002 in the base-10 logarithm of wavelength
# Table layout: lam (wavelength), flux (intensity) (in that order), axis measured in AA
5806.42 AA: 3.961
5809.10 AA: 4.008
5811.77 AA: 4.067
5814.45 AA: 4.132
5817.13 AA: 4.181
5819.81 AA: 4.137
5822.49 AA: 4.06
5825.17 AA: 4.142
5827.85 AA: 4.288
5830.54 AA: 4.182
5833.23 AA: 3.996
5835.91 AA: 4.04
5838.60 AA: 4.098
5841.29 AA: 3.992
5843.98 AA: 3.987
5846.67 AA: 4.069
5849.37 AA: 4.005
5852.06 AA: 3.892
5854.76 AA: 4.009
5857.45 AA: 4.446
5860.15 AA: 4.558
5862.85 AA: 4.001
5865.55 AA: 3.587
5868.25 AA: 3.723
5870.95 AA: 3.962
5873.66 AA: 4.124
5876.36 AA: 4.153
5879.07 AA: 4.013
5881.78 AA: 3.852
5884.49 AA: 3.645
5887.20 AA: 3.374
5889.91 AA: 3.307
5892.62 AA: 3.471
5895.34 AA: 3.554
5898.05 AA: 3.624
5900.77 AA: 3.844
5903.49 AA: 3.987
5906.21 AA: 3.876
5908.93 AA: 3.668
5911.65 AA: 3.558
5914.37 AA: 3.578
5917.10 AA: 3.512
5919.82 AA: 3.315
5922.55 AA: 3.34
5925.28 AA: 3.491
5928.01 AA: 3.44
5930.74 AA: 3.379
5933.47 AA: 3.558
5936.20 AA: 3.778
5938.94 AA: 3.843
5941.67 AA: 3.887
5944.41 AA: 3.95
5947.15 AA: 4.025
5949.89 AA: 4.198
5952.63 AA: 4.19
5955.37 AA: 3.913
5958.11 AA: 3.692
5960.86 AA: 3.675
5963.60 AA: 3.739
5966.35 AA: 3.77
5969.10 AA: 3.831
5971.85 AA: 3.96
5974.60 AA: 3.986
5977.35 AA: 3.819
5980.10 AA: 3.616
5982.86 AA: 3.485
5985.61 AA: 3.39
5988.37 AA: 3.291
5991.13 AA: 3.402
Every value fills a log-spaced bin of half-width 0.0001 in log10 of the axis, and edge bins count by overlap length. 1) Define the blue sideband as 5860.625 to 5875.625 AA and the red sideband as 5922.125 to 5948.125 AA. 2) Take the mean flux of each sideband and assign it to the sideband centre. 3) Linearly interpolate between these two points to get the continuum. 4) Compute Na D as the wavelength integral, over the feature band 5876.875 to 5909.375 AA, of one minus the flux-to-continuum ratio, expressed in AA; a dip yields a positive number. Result 1.2 AA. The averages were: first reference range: 3.93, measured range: 3.7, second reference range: 3.68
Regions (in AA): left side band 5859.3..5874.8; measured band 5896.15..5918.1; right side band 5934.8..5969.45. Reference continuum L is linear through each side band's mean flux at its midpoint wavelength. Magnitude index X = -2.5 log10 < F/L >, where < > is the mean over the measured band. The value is 0.06 mag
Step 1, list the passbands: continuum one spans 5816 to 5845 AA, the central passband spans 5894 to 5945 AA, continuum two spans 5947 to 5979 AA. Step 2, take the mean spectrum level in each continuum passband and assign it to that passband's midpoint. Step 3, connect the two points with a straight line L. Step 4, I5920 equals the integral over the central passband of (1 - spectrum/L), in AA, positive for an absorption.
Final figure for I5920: 4.2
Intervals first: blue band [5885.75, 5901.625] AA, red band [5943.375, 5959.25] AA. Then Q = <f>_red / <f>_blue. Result 1.14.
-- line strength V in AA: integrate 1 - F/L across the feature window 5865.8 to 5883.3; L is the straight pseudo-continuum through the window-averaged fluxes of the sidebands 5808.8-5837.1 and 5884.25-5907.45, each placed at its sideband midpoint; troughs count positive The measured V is -0.8 AA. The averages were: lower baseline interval 4.12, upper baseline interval 3.63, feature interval 3.94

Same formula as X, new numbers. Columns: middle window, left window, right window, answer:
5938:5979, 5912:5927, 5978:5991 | -0.13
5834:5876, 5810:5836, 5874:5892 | -0.03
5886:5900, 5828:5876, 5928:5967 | 0.14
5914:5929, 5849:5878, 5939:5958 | 0.17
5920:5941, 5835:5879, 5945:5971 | 0.11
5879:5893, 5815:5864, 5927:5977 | 0.12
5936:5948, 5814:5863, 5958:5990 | -0.03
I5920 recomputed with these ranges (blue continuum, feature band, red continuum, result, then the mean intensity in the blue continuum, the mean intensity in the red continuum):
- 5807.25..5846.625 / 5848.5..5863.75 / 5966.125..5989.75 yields -0.6 AA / 4.09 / 3.68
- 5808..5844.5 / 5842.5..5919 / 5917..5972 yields 2.0 AA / 4.1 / 3.74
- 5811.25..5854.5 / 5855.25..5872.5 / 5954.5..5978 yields -0.1 AA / 4.08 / 3.82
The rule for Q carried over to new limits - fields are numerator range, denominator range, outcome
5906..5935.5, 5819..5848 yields 0.86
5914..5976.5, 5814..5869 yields 0.92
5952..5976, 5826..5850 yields 0.95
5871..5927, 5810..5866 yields 0.90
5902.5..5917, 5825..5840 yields 0.90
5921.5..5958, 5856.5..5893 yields 0.97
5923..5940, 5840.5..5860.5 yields 0.87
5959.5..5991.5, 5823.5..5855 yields 0.90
